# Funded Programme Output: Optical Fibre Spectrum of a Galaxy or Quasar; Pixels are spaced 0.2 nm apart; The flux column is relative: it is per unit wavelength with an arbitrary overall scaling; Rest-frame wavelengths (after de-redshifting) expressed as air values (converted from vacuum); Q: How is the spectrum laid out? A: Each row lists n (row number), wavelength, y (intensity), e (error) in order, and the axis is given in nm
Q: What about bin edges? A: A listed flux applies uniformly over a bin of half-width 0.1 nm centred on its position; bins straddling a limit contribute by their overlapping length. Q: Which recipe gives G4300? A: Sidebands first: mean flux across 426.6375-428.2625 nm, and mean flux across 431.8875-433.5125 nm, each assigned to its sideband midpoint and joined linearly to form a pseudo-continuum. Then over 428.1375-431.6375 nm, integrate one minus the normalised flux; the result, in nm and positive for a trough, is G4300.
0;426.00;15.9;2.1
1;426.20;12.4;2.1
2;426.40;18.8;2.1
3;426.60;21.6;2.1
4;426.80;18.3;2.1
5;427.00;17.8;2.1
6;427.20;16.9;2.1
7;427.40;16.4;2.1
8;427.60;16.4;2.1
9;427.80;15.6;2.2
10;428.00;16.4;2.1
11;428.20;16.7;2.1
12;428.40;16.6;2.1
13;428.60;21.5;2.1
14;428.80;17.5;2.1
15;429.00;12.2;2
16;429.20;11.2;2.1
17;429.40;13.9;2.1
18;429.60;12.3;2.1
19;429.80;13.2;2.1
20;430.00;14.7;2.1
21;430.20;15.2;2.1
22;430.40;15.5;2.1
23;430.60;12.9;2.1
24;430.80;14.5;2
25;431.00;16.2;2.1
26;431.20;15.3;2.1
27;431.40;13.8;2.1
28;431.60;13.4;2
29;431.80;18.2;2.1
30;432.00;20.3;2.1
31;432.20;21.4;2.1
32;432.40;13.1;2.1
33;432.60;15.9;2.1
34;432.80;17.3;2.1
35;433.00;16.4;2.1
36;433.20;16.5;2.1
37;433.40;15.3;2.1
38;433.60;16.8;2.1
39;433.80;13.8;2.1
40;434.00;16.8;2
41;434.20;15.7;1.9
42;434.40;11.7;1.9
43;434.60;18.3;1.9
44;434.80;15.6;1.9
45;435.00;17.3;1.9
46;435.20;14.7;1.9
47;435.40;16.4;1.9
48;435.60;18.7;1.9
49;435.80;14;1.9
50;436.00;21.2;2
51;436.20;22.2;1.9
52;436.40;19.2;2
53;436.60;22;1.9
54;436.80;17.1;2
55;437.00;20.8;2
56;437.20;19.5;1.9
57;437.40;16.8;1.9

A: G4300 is 0.452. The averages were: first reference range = 17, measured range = 14.8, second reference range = 17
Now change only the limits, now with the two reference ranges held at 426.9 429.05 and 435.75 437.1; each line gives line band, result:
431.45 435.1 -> 0.46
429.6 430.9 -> 0.25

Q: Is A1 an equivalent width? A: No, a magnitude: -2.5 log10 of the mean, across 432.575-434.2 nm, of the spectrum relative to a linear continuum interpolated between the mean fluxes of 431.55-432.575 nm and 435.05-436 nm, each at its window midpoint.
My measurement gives 0.06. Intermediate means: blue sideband 17.4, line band 16.1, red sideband 16.6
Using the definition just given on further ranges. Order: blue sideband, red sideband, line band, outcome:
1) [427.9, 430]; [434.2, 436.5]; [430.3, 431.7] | 0.090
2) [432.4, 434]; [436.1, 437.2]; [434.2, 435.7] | 0.127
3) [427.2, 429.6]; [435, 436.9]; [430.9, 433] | 0.031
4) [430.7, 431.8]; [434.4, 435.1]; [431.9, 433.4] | -0.110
